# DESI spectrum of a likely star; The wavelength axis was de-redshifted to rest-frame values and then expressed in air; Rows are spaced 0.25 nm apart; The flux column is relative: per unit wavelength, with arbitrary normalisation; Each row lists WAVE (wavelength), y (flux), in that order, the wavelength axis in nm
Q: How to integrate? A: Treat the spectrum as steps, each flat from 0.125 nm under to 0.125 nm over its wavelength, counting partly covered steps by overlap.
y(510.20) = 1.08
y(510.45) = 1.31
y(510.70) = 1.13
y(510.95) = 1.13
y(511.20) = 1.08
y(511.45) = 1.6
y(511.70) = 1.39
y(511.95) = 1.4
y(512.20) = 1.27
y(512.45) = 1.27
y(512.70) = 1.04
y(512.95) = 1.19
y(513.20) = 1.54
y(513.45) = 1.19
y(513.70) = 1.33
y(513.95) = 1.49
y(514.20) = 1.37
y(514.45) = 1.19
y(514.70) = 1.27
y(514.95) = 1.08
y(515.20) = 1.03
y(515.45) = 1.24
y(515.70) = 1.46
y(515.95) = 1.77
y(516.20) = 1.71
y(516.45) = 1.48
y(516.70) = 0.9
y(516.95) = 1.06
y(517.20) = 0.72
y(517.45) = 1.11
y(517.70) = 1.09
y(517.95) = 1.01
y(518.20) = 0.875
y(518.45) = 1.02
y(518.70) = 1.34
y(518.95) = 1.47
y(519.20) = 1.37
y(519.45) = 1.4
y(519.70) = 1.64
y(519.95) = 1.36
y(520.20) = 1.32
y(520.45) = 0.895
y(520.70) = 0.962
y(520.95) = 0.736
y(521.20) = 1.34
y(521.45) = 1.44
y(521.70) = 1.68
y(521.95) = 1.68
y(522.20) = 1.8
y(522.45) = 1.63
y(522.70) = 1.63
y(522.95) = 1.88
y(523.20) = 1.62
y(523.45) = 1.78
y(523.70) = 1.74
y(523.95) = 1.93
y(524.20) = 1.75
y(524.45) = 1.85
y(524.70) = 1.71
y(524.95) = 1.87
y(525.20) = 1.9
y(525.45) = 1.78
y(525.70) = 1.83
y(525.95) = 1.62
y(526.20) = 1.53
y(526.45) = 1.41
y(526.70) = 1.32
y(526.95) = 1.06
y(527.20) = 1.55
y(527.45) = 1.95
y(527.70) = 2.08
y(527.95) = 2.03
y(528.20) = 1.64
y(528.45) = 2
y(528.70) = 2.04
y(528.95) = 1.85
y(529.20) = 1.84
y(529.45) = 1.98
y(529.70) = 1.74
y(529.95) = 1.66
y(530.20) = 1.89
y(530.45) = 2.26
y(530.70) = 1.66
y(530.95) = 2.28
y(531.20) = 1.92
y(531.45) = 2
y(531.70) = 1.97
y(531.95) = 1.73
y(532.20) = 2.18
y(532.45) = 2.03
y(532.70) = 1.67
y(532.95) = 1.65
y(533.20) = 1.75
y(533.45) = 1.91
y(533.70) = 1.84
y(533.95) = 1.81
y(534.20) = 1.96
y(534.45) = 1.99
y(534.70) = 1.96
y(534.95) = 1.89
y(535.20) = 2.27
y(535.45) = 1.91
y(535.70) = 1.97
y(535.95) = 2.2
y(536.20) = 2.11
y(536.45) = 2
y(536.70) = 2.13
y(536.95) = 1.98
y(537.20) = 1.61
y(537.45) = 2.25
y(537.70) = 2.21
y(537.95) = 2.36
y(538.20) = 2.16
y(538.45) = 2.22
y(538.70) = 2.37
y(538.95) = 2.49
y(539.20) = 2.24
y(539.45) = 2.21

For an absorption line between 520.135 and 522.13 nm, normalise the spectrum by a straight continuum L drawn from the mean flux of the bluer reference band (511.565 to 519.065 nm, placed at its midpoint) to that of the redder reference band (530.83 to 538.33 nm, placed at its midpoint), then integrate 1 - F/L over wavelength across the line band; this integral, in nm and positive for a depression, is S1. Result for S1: 0.276 nm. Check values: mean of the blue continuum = 1.24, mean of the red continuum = 1.99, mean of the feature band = 1.27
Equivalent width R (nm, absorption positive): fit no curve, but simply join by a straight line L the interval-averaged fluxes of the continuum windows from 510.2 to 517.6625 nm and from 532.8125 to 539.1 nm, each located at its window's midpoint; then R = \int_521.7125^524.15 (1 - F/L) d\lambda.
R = -0.25 nm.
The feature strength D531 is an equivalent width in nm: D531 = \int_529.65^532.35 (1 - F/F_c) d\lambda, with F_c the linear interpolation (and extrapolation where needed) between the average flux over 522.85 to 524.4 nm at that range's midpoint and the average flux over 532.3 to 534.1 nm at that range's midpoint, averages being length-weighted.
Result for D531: -0.20 nm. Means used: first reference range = 1.78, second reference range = 1.82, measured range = 1.94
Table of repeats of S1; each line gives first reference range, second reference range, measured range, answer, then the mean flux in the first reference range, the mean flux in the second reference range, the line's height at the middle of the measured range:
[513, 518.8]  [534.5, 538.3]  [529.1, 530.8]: -0.06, 1.23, 2.07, 1.8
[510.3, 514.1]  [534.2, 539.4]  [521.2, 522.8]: 0.00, 1.29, 2.11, 1.62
